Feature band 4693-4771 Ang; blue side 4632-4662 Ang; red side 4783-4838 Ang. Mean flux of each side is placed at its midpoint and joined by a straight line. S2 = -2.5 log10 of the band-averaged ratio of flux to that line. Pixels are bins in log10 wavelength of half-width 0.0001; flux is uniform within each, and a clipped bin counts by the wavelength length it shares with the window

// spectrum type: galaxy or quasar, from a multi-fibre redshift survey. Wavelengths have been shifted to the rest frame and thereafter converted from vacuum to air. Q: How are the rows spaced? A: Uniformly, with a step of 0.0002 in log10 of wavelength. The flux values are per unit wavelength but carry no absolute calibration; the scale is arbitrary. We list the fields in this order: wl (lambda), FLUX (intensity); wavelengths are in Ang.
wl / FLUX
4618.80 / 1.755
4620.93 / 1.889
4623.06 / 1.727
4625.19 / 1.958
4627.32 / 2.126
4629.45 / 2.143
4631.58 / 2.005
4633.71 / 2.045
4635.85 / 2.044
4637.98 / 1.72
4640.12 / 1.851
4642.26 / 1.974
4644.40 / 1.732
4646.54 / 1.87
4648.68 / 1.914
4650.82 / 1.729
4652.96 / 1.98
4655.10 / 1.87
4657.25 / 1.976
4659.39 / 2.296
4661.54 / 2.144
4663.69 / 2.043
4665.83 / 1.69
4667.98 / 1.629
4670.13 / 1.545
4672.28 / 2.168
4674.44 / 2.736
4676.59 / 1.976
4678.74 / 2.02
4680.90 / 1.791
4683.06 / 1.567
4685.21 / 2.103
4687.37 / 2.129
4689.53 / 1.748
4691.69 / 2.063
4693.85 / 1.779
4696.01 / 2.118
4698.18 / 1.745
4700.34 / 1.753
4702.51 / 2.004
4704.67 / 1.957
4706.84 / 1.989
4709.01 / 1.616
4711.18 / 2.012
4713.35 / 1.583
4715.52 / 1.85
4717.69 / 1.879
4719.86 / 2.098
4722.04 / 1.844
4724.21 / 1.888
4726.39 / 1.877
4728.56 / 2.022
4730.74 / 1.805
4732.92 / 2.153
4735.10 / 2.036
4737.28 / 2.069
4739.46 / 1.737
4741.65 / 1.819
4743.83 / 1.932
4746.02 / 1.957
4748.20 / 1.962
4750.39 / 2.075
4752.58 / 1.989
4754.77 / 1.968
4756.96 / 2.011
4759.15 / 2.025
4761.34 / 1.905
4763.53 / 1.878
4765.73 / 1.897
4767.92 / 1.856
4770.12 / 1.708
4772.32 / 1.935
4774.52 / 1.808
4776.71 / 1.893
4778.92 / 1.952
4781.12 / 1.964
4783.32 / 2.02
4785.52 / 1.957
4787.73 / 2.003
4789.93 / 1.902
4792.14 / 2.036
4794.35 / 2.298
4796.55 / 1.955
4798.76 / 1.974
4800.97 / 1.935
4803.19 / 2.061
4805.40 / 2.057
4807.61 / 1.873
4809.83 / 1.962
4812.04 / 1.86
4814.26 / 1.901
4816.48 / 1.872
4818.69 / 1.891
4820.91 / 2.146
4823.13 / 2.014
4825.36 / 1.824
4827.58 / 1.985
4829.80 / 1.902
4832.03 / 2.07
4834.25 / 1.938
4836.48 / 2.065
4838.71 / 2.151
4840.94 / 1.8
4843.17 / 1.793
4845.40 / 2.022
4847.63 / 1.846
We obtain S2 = 0.03 mag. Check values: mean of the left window 1.94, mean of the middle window 1.91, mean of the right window 1.98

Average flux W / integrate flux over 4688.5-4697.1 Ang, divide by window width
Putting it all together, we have 1.93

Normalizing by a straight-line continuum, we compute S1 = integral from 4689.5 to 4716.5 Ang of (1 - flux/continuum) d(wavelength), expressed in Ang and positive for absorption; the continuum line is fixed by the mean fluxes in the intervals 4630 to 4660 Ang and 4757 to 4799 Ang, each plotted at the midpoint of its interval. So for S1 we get 0.96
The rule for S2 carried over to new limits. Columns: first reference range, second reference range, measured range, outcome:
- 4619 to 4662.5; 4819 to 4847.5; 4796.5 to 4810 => -0.006 mag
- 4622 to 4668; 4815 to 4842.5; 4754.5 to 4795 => 0.008 mag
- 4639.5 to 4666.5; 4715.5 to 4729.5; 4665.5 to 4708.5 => 0.003 mag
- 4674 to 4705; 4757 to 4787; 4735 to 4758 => -0.018 mag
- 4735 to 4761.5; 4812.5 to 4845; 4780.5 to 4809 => -0.026 mag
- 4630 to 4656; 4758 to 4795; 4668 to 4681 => -0.063 mag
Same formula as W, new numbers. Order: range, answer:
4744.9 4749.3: 1.96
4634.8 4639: 1.89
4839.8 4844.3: 1.8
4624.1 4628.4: 2.04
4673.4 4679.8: 2.24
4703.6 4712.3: 1.89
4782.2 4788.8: 1.99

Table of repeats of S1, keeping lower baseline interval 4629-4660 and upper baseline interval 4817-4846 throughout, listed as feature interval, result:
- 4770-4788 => 0.3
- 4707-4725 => 0.9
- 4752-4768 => 0.1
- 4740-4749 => 0.2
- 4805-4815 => 0.2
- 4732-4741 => -0.2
